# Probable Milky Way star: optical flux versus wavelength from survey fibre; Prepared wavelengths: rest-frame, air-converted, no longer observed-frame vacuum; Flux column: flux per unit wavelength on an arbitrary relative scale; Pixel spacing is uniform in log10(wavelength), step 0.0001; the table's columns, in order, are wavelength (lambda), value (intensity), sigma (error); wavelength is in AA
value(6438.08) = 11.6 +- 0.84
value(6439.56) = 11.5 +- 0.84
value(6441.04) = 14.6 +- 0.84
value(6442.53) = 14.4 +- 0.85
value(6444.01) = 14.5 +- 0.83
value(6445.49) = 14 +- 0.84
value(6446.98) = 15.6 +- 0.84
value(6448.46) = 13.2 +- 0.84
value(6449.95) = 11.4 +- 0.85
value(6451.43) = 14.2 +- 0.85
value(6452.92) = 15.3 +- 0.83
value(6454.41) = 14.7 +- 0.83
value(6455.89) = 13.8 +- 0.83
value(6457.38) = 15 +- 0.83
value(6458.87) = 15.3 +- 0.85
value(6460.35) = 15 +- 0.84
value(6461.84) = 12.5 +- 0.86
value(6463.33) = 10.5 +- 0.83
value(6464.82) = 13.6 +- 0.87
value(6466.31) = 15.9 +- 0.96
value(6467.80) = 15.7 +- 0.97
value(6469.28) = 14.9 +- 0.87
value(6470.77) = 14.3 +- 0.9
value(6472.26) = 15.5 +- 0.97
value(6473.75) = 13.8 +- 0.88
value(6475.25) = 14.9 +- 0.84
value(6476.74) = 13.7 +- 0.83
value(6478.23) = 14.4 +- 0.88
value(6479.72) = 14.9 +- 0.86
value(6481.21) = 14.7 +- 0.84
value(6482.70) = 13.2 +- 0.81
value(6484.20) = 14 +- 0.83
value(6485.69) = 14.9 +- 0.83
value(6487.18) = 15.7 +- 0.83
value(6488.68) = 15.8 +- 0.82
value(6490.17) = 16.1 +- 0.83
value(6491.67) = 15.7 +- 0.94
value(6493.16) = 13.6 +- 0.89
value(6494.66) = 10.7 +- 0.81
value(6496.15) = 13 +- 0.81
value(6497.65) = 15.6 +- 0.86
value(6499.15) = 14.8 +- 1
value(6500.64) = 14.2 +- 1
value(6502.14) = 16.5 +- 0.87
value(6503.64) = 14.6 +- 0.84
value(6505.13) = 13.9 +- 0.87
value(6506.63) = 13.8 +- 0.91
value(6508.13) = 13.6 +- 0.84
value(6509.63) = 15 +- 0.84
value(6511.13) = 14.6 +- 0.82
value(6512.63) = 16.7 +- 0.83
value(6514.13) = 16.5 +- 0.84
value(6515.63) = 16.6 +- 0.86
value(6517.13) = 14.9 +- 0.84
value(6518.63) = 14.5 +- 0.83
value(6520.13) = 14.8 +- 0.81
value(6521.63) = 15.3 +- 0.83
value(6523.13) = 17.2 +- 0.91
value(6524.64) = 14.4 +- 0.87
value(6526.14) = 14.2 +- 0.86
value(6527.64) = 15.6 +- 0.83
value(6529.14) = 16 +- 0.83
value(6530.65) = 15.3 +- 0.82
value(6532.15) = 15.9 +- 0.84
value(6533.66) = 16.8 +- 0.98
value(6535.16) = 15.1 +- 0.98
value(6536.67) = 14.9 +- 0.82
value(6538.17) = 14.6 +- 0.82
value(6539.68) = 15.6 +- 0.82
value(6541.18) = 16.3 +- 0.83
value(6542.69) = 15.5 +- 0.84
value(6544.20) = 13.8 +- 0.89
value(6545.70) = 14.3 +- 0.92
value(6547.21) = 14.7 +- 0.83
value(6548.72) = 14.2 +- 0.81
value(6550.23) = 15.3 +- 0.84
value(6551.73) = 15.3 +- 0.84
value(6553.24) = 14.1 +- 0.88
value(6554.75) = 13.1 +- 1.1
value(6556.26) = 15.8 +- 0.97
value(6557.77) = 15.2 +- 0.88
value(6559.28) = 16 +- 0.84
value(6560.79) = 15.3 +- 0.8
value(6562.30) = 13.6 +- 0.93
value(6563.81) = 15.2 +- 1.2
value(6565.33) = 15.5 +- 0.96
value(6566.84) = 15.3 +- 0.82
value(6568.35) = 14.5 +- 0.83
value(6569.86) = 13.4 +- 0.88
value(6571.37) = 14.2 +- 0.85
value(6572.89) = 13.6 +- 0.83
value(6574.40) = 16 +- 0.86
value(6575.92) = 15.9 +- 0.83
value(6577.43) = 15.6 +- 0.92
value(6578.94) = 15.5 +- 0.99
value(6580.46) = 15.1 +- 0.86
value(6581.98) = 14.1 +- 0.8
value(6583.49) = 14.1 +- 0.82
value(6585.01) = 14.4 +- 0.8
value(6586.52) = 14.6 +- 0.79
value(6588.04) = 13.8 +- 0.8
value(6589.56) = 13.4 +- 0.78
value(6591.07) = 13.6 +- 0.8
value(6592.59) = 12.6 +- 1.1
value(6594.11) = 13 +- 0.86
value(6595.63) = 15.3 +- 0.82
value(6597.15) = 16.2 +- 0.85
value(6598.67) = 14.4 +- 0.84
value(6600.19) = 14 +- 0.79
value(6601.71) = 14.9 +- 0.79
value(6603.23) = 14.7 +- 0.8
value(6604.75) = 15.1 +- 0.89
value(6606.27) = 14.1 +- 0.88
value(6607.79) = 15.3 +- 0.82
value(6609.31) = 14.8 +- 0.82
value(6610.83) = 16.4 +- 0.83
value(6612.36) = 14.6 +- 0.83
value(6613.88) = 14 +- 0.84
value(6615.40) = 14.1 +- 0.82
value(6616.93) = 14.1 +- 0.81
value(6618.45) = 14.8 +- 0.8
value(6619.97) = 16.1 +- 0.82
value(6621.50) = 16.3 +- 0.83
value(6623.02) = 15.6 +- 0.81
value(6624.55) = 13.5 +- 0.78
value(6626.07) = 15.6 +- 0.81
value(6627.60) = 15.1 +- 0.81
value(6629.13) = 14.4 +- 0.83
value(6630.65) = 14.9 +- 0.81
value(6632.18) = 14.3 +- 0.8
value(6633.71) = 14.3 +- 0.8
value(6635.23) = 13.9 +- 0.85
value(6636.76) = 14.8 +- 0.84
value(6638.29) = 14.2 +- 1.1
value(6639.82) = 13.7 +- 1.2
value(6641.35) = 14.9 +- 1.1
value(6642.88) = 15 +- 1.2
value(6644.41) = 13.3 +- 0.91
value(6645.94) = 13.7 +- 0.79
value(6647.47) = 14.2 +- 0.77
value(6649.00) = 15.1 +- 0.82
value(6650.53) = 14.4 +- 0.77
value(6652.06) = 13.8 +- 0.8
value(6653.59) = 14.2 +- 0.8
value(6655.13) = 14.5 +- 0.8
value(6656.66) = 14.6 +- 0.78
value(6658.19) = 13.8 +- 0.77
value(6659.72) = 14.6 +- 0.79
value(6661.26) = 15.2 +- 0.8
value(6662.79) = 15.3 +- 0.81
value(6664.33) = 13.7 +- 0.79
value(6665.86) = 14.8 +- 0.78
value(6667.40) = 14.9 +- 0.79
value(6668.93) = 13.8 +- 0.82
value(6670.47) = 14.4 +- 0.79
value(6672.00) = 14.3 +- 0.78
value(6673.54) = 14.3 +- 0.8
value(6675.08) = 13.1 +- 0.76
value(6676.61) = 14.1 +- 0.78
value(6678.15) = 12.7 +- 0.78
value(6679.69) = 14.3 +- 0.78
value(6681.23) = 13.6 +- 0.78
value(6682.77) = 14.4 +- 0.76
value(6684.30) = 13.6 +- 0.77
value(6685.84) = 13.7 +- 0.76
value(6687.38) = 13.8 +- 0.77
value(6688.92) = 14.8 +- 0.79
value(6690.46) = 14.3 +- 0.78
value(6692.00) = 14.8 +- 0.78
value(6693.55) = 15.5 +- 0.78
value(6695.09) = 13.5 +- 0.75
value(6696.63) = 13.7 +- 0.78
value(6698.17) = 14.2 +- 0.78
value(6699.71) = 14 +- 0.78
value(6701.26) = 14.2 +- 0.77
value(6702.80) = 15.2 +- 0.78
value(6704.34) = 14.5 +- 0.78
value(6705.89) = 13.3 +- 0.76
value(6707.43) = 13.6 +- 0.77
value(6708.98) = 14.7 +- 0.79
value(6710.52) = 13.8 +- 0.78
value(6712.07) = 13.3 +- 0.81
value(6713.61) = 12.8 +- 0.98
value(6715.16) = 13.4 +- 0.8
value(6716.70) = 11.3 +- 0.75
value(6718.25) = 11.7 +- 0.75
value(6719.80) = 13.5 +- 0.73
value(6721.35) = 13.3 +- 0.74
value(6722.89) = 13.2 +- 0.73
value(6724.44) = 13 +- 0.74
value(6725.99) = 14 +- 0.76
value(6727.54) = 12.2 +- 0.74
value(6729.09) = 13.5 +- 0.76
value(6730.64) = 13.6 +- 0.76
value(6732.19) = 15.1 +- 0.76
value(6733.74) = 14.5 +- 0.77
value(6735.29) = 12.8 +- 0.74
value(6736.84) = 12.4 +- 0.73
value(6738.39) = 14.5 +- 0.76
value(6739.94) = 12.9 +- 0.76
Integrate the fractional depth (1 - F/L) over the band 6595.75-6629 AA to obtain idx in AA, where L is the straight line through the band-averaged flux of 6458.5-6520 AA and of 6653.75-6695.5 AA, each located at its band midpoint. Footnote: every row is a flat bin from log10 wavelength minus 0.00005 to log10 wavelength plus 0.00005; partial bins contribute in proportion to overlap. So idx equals -1.34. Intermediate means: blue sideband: 14.6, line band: 14.9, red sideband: 14.2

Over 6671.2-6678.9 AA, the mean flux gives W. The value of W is 13.7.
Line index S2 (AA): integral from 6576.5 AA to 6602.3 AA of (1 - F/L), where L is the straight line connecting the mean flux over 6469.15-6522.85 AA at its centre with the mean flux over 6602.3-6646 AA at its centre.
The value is 0.5 AA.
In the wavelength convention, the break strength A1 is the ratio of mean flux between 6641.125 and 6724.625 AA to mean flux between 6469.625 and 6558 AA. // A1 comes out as 0.94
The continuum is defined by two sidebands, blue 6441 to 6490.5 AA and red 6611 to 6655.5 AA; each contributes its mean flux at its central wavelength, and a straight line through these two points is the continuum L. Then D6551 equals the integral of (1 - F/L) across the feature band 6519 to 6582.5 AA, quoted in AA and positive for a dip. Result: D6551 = -2.5 AA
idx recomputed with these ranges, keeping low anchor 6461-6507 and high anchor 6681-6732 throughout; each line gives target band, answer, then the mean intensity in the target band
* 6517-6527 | -0.6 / 15.1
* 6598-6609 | -0.5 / 14.7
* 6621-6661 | -1.7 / 14.5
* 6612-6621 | -0.4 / 14.7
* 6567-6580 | -0.7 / 14.9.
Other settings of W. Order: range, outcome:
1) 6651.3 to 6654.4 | 14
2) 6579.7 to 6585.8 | 14.4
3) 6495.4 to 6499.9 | 14.5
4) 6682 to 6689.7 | 14.1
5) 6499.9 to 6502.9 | 15.3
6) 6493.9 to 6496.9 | 11.8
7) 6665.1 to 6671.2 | 14.5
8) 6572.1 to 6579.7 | 15.3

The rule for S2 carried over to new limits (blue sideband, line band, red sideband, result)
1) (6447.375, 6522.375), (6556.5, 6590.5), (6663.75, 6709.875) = -0.9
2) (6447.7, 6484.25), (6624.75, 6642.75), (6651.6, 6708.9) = -0.4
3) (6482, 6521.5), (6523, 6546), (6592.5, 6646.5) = -0.9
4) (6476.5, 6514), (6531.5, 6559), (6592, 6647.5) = -0.8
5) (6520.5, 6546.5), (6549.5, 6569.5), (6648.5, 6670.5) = 0.3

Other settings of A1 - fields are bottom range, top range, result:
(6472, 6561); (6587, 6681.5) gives 0.97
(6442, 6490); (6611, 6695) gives 1.00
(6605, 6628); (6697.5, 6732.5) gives 0.90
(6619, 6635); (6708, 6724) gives 0.88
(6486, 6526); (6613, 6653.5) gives 0.97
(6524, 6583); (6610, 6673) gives 0.97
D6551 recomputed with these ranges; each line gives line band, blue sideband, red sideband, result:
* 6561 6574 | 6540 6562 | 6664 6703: 0.3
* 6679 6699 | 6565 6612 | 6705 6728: -1.0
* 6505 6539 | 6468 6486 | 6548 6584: -1.4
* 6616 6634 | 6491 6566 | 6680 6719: -0.8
